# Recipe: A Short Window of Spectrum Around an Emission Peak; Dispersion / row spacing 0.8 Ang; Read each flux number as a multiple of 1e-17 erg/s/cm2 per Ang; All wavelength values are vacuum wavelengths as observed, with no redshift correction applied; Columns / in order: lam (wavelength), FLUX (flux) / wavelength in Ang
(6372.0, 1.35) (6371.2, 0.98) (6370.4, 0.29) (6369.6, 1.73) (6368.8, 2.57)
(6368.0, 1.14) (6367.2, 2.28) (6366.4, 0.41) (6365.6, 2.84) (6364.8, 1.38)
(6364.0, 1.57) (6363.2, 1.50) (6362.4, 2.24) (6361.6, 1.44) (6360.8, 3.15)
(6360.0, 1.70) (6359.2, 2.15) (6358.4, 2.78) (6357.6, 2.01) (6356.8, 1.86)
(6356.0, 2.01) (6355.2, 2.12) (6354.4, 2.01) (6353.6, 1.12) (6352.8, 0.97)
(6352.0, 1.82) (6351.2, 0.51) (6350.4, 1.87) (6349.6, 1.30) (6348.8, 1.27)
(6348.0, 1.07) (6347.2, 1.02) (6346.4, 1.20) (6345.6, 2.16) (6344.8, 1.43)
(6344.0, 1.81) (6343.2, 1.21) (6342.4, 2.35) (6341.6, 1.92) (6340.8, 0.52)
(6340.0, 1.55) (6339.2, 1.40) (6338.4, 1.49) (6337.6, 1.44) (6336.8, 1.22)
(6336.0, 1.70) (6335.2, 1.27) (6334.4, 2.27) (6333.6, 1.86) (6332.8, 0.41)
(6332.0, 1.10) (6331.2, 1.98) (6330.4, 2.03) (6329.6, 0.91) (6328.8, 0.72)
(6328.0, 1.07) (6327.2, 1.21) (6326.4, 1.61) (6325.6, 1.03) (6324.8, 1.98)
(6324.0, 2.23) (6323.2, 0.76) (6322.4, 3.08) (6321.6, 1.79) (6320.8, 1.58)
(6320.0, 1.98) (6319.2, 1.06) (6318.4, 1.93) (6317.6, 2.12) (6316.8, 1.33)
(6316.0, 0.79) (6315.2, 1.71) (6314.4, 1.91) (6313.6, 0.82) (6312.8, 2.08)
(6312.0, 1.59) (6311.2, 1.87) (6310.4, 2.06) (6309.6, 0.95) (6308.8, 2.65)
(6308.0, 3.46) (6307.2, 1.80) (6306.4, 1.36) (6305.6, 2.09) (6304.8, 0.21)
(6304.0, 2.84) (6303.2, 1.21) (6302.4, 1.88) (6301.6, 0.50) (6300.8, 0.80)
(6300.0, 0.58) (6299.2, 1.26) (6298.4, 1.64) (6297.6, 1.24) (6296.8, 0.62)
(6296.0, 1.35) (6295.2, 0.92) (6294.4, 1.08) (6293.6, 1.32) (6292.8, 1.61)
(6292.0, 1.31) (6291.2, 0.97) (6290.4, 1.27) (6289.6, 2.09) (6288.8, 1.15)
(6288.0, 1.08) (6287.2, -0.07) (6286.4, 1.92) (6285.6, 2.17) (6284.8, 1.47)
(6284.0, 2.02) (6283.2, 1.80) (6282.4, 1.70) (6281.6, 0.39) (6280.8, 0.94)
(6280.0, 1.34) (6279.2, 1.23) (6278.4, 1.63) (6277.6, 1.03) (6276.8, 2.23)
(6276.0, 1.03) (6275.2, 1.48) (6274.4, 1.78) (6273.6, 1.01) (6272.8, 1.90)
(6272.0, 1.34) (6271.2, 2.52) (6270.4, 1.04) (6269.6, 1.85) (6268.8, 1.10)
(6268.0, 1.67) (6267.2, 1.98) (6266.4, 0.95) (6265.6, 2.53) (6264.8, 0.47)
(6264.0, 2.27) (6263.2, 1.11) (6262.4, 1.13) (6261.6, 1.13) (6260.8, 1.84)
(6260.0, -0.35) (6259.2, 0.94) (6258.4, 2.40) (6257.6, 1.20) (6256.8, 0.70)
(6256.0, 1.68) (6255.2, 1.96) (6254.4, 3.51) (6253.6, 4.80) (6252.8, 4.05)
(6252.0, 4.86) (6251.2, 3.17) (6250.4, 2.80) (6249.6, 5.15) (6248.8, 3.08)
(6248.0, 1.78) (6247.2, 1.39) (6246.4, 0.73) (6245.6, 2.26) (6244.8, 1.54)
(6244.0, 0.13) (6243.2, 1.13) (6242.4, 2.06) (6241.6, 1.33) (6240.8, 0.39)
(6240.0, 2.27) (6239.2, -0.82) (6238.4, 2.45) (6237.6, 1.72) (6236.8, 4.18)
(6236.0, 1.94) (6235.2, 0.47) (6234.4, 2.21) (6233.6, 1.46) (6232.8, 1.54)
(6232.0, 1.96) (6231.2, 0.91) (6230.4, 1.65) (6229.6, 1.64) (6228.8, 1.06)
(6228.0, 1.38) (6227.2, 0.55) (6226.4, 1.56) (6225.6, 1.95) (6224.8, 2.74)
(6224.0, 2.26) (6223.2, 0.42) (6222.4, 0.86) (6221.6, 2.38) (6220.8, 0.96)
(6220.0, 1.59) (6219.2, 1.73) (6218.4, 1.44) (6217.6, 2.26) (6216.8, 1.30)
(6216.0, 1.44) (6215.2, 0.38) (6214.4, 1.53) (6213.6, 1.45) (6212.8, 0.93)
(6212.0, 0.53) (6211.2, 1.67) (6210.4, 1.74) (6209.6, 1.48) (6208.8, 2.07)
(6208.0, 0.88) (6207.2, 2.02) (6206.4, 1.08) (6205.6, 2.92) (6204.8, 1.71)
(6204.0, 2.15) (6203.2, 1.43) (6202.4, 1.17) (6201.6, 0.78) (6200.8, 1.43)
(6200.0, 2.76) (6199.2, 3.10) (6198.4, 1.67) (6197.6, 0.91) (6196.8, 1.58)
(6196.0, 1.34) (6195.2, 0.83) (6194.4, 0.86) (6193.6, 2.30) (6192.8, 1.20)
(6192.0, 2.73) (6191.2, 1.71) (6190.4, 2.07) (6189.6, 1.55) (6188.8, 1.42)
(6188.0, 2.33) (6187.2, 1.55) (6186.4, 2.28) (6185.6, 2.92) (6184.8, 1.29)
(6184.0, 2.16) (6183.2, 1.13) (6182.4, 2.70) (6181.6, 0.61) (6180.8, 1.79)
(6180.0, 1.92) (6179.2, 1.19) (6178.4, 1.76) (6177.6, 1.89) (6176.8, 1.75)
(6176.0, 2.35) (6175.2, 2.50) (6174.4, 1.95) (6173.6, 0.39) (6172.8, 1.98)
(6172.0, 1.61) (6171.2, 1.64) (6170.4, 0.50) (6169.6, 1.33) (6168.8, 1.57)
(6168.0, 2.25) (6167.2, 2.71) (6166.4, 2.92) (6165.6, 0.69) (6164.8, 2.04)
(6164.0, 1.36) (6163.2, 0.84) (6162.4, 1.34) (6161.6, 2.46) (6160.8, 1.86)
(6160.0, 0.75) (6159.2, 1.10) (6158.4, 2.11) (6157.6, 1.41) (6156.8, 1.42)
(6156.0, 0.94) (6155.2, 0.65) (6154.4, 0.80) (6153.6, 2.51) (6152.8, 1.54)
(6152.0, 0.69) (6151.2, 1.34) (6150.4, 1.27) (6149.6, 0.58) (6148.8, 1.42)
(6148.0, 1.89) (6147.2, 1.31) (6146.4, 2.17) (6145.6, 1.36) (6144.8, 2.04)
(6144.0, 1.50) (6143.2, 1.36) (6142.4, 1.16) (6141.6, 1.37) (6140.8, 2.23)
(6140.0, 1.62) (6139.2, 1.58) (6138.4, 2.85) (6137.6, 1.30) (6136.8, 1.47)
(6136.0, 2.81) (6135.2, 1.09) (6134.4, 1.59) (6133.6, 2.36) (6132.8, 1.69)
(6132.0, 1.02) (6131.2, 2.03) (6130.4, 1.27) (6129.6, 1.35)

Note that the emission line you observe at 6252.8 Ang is H-beta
